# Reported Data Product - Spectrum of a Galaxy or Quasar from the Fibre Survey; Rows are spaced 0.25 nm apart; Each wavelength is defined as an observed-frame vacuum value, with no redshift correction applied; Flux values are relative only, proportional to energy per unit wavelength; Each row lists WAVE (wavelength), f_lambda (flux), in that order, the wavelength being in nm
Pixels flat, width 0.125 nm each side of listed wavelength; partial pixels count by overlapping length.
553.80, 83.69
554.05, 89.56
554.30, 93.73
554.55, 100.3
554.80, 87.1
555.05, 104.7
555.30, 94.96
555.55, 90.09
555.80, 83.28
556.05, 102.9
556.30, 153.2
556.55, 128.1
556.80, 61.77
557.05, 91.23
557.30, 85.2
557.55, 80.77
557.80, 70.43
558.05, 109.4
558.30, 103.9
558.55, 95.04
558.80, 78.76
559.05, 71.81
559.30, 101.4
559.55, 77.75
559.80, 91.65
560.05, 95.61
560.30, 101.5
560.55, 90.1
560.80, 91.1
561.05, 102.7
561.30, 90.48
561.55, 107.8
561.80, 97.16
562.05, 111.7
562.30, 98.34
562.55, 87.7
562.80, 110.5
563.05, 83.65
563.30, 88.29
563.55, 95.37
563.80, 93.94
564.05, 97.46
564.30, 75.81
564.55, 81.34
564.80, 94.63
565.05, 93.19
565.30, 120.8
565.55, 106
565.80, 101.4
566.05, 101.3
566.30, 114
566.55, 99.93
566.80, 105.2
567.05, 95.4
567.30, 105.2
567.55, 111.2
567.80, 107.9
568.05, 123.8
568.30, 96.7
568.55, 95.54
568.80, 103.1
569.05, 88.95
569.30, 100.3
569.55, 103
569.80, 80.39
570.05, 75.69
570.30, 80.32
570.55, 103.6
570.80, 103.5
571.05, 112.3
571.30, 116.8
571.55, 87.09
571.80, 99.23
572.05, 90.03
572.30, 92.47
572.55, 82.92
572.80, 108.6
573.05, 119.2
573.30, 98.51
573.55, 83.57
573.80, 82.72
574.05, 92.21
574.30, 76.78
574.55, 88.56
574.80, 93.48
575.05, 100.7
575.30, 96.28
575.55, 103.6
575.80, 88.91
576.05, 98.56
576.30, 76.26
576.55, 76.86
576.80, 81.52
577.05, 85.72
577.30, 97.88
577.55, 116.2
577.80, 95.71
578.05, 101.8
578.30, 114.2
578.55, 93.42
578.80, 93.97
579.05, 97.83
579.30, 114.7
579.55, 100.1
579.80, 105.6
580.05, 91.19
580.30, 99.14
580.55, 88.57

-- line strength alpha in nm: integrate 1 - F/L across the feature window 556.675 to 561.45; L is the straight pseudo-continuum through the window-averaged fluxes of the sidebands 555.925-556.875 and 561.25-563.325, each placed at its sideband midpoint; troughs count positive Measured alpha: 0.780 nm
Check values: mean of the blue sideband 114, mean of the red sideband 98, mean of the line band 89.1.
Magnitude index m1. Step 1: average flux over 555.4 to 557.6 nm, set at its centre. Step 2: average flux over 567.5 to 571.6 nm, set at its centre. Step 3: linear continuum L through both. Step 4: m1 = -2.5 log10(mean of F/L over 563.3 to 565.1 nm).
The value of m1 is 0.10 mag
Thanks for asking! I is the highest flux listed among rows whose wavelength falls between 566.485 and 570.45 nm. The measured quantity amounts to 123.8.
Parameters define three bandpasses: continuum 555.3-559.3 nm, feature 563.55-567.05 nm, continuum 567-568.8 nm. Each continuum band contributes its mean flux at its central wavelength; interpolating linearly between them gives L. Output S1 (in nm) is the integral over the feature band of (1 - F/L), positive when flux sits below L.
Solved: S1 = 0.14 nm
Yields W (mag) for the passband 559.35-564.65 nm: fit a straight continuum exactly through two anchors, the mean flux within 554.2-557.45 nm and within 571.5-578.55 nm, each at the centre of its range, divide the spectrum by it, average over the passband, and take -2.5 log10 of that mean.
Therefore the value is 0.032 mag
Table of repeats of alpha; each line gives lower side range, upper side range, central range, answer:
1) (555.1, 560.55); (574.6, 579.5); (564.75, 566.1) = -0.124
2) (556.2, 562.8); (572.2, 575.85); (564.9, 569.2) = -0.428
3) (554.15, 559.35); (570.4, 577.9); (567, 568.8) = -0.201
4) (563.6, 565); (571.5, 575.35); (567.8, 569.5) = -0.201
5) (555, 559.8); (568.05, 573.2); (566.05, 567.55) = -0.122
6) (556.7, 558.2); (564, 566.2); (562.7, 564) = -0.003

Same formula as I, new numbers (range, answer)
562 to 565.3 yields 120.8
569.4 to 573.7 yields 119.2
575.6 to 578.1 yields 116.2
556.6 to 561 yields 109.4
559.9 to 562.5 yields 111.7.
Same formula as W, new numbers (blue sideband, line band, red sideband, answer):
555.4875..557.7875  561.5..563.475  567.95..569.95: 0.00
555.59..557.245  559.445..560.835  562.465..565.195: 0.06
